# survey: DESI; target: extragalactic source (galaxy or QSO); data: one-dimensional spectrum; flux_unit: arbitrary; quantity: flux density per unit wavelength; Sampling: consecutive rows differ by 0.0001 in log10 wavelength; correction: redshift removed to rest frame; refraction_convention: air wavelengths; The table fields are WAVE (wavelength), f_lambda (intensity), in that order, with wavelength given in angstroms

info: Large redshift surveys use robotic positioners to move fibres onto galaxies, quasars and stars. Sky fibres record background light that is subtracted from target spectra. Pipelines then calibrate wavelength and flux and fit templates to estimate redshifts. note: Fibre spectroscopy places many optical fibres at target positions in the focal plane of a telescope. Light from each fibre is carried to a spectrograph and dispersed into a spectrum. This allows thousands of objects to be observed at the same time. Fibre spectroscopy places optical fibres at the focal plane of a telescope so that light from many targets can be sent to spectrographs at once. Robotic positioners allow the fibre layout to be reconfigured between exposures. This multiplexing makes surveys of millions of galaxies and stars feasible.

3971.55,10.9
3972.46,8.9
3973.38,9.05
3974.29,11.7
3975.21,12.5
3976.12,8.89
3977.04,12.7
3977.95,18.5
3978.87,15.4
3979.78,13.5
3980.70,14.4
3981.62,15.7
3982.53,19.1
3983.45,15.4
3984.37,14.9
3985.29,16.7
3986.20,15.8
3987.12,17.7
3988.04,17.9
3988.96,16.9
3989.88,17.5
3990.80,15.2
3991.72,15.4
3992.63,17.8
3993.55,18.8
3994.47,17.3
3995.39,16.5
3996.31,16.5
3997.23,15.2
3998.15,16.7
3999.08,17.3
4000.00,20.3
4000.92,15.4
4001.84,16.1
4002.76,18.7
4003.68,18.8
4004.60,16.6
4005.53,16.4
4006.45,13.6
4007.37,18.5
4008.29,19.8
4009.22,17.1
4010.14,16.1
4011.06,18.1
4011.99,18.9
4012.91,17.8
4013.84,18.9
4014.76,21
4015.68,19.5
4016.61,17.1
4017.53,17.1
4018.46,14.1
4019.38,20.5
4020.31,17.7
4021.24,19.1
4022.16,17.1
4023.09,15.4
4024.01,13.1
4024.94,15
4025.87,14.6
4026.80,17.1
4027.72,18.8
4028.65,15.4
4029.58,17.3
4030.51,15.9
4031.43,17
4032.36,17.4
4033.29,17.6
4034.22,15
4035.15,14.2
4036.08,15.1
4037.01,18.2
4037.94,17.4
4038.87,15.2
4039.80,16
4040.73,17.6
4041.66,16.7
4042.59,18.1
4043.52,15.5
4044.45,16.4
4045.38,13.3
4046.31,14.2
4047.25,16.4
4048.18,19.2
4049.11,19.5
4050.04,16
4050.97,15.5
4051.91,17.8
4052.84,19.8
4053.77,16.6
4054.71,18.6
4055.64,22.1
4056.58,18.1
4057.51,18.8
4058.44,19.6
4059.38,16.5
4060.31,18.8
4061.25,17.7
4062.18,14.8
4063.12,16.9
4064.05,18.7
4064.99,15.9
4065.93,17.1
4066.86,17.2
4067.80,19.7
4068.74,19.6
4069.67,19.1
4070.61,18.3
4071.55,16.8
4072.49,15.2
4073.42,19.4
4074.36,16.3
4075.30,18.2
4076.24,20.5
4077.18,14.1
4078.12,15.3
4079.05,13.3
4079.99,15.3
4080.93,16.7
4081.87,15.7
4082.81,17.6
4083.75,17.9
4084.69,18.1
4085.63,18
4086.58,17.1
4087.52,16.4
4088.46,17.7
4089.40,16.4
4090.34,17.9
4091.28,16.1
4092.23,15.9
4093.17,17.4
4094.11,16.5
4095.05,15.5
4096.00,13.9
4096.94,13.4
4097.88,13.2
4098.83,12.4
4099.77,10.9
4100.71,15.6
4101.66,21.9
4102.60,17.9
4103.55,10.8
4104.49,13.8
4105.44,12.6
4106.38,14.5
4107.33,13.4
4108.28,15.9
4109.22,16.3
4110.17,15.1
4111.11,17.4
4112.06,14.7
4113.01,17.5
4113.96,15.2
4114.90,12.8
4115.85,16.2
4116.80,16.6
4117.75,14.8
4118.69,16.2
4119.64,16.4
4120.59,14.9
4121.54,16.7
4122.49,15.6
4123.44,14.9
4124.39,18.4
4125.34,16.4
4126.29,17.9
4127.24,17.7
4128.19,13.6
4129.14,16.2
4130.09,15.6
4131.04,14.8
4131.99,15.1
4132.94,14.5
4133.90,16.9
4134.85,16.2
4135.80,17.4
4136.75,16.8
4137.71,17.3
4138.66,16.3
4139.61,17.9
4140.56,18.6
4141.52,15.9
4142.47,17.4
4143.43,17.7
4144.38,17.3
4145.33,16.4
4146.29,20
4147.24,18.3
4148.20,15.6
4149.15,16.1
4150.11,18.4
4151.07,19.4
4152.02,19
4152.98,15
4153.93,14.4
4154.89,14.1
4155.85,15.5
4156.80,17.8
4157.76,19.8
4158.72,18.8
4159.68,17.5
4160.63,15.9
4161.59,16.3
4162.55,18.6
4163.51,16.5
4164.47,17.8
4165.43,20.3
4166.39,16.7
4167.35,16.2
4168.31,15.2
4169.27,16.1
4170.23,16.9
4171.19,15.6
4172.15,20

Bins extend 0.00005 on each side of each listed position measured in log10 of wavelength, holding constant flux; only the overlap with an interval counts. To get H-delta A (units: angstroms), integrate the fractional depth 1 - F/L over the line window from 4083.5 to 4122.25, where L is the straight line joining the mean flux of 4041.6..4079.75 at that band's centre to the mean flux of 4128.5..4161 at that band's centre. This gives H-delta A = 3.3 angstroms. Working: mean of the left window 17.4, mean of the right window 16.9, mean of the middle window 15.6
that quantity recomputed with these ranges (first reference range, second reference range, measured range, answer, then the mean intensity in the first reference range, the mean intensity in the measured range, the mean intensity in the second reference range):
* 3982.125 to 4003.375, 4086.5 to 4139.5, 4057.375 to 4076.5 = -1.9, 16.9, 17.8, 15.7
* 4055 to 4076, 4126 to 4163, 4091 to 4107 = 2.5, 18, 14.8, 16.9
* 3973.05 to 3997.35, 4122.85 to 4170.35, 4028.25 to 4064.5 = -2.4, 15.5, 17.1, 16.9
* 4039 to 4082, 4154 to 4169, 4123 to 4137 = 0.8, 17.2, 16.2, 17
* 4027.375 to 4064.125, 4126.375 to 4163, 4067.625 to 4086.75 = -0.2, 17.1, 17.2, 16.9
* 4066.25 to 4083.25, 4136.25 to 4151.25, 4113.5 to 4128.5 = 1.2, 17.1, 15.9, 17.4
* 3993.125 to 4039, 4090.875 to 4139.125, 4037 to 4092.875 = -3.0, 17.1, 17.2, 15.6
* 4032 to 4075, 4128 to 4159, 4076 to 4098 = 1.1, 17.3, 16.3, 16.8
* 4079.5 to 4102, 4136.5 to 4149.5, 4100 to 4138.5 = 2.2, 16.1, 15.8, 17.3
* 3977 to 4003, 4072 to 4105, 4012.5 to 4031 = -0.8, 16.6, 17.1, 16.1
